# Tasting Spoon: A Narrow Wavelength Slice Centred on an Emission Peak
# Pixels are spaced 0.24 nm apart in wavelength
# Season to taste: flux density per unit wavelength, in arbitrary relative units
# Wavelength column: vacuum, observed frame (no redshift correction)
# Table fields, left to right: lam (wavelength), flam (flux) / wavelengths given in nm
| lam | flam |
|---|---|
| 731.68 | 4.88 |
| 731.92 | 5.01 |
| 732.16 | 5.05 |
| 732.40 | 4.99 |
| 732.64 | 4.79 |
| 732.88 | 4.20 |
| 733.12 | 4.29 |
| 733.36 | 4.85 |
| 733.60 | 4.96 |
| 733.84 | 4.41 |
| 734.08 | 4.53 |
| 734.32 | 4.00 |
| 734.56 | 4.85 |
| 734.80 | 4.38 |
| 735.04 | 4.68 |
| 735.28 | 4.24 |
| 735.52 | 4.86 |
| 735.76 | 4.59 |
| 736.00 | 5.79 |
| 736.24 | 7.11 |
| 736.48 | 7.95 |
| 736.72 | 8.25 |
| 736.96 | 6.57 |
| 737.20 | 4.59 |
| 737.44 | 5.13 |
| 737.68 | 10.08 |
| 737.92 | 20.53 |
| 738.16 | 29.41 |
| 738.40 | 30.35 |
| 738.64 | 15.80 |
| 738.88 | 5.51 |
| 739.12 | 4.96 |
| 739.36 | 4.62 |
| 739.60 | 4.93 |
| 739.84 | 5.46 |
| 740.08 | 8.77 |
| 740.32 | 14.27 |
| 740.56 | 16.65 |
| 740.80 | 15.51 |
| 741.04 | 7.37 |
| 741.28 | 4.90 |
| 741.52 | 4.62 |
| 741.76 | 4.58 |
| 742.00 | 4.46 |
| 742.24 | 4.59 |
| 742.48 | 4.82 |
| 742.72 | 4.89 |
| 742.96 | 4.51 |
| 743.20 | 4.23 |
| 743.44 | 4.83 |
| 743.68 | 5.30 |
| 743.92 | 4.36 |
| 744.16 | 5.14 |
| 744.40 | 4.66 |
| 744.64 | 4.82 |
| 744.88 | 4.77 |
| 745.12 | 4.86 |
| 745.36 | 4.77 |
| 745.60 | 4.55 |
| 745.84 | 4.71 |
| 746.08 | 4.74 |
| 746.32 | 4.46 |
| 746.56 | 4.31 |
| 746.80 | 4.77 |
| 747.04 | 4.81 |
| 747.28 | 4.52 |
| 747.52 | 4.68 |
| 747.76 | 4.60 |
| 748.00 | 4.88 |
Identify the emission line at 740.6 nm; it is [N II] 6583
